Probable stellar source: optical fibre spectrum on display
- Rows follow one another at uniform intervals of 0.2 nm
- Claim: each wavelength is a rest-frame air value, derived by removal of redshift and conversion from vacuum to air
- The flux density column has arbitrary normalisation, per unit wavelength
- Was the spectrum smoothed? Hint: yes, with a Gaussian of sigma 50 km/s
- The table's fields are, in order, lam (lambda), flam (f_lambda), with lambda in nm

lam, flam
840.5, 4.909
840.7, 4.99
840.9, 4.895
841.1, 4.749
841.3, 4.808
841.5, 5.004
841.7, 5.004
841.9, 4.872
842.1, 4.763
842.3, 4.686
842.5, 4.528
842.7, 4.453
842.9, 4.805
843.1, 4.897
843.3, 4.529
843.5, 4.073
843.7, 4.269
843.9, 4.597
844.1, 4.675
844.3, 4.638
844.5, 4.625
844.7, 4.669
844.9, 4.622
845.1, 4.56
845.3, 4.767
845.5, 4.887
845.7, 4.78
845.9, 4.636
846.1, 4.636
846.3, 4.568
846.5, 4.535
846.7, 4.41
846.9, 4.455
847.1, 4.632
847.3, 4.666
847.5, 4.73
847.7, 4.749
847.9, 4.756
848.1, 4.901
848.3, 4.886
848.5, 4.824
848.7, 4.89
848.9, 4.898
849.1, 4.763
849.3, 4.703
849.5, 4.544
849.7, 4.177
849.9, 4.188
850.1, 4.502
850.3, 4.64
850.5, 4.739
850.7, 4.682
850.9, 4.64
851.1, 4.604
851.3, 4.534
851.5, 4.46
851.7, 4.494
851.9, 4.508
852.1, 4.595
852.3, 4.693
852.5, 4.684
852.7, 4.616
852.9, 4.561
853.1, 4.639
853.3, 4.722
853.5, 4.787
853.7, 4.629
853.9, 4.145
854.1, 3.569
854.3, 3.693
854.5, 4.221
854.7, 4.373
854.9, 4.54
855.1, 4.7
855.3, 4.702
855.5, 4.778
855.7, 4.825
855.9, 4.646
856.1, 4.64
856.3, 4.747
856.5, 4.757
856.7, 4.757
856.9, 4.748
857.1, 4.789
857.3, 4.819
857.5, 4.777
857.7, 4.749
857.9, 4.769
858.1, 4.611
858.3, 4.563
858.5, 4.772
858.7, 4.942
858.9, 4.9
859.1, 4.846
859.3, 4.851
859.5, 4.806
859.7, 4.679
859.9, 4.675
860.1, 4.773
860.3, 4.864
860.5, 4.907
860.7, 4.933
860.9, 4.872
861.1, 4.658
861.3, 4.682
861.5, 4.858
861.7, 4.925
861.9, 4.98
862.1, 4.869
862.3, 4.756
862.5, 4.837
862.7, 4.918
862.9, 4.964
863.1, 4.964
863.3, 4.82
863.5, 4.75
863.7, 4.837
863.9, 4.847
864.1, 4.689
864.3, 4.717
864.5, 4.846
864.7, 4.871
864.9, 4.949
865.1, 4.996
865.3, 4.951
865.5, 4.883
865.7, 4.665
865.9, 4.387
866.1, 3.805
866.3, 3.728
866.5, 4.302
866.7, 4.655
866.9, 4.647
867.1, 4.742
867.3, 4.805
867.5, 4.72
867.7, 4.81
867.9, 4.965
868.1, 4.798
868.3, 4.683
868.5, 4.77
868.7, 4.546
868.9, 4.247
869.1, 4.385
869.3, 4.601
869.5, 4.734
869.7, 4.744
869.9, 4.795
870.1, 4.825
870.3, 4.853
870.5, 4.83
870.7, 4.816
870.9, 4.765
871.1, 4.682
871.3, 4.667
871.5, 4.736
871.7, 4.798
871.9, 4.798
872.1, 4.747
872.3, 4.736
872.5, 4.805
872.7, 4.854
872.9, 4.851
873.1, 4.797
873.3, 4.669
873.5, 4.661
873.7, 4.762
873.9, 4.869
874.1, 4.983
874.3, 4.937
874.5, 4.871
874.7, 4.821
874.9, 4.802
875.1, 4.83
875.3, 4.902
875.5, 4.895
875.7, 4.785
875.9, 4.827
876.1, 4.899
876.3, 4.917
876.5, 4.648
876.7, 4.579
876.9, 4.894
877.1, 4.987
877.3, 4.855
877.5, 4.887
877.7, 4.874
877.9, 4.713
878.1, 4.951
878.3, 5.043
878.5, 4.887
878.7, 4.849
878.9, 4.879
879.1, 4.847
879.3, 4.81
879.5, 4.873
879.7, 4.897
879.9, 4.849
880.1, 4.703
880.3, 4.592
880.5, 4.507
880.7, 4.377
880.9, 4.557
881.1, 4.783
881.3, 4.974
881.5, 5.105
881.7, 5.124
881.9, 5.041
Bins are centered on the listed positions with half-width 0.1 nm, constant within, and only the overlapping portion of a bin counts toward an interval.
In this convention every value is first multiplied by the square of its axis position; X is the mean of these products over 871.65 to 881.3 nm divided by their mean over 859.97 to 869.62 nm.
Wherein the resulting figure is 1.04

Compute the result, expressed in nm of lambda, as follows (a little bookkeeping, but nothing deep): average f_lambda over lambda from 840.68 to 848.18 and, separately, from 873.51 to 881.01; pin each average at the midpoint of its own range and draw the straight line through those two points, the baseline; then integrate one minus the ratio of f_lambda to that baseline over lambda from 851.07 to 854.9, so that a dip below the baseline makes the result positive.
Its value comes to 0.21 nm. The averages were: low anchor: 4.68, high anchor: 4.81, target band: 4.45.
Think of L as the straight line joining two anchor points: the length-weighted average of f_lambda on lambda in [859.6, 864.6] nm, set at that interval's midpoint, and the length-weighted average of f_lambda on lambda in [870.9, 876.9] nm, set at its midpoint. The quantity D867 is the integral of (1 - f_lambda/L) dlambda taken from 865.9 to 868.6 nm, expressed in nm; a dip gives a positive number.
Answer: 0.14 nm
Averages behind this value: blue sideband 4.82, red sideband 4.8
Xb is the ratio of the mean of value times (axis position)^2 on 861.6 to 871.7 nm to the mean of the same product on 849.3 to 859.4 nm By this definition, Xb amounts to 1.1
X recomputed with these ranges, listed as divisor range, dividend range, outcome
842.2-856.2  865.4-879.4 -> 1.09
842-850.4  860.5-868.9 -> 1.07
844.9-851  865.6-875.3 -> 1.06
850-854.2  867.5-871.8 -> 1.08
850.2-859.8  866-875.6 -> 1.06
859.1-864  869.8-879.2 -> 1.03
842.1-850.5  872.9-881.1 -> 1.11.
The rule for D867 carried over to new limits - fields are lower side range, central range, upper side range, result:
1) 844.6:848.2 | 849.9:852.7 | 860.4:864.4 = 0.079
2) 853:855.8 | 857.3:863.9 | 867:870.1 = -0.374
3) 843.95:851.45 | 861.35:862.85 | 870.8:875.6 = -0.044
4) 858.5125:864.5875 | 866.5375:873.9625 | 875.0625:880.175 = 0.171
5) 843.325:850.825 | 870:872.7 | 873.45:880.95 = 0.001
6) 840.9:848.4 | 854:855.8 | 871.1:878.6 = 0.132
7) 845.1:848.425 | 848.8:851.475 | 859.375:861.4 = 0.072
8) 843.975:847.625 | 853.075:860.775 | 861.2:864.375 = 0.184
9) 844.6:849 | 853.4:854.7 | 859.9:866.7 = 0.147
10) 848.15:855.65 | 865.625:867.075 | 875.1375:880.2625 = 0.120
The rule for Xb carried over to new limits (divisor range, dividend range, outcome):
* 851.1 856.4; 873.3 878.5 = 1.13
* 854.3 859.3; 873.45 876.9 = 1.07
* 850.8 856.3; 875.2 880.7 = 1.13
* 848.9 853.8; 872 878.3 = 1.11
